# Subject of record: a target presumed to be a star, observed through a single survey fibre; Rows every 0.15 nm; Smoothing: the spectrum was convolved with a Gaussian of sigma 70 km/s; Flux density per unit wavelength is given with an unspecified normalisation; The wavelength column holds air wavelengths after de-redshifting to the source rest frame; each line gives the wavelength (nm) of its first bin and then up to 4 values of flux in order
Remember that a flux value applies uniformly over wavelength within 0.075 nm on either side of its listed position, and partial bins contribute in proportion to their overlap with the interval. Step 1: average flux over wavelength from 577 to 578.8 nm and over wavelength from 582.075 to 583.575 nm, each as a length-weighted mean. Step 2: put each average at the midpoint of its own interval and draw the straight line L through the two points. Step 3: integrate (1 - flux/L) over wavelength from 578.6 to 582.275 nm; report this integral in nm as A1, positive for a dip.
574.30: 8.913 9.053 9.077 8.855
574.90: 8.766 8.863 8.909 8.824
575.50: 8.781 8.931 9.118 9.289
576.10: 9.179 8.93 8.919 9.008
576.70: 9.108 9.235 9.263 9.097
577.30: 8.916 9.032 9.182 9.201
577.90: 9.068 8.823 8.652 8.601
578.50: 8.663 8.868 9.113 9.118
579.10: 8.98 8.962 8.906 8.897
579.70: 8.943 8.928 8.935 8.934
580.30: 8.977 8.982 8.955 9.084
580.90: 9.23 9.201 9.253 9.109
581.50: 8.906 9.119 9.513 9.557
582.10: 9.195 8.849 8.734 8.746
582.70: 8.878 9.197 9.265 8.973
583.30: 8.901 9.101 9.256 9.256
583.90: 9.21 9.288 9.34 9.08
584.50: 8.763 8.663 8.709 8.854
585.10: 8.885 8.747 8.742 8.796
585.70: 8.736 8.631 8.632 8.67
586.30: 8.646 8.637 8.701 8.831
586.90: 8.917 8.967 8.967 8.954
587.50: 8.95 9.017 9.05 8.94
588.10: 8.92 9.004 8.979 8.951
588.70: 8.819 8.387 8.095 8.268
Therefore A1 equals -0.04 nm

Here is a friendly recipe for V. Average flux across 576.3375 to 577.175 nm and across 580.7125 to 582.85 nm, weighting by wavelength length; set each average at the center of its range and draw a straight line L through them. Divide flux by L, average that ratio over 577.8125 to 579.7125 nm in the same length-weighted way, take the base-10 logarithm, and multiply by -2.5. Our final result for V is 0.03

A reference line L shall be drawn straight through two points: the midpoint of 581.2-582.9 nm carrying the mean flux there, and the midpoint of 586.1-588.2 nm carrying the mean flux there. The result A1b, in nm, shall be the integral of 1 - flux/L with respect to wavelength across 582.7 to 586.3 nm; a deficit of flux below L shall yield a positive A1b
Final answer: 0.02 nm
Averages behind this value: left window 9.08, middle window 8.94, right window 8.87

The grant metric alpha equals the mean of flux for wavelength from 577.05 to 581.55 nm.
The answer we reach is 8.99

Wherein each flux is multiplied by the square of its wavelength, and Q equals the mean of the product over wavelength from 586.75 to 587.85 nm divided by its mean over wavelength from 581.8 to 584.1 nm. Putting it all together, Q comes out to 1.00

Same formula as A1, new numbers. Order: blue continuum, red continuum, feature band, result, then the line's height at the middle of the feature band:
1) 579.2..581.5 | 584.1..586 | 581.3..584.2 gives -0.06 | 8.92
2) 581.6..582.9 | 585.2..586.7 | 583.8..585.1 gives -0.02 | 8.85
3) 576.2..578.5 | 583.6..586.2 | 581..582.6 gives -0.03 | 8.94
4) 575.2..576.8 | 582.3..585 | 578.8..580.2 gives 0.01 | 9.01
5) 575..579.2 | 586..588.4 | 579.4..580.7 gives 0.00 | 8.96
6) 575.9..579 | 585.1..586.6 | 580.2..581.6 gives -0.03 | 8.88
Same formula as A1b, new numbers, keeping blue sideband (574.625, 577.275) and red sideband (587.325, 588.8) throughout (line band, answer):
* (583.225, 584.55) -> -0.025 nm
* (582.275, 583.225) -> 0.001 nm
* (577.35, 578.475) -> 0.009 nm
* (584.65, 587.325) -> 0.056 nm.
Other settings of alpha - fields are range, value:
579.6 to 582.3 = 9.09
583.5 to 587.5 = 8.88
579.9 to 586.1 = 9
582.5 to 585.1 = 9.03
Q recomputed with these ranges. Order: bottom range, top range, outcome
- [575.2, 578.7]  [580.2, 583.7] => 1.03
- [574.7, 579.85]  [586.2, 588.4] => 1.03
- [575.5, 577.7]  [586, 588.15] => 1.01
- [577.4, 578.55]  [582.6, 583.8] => 1.04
